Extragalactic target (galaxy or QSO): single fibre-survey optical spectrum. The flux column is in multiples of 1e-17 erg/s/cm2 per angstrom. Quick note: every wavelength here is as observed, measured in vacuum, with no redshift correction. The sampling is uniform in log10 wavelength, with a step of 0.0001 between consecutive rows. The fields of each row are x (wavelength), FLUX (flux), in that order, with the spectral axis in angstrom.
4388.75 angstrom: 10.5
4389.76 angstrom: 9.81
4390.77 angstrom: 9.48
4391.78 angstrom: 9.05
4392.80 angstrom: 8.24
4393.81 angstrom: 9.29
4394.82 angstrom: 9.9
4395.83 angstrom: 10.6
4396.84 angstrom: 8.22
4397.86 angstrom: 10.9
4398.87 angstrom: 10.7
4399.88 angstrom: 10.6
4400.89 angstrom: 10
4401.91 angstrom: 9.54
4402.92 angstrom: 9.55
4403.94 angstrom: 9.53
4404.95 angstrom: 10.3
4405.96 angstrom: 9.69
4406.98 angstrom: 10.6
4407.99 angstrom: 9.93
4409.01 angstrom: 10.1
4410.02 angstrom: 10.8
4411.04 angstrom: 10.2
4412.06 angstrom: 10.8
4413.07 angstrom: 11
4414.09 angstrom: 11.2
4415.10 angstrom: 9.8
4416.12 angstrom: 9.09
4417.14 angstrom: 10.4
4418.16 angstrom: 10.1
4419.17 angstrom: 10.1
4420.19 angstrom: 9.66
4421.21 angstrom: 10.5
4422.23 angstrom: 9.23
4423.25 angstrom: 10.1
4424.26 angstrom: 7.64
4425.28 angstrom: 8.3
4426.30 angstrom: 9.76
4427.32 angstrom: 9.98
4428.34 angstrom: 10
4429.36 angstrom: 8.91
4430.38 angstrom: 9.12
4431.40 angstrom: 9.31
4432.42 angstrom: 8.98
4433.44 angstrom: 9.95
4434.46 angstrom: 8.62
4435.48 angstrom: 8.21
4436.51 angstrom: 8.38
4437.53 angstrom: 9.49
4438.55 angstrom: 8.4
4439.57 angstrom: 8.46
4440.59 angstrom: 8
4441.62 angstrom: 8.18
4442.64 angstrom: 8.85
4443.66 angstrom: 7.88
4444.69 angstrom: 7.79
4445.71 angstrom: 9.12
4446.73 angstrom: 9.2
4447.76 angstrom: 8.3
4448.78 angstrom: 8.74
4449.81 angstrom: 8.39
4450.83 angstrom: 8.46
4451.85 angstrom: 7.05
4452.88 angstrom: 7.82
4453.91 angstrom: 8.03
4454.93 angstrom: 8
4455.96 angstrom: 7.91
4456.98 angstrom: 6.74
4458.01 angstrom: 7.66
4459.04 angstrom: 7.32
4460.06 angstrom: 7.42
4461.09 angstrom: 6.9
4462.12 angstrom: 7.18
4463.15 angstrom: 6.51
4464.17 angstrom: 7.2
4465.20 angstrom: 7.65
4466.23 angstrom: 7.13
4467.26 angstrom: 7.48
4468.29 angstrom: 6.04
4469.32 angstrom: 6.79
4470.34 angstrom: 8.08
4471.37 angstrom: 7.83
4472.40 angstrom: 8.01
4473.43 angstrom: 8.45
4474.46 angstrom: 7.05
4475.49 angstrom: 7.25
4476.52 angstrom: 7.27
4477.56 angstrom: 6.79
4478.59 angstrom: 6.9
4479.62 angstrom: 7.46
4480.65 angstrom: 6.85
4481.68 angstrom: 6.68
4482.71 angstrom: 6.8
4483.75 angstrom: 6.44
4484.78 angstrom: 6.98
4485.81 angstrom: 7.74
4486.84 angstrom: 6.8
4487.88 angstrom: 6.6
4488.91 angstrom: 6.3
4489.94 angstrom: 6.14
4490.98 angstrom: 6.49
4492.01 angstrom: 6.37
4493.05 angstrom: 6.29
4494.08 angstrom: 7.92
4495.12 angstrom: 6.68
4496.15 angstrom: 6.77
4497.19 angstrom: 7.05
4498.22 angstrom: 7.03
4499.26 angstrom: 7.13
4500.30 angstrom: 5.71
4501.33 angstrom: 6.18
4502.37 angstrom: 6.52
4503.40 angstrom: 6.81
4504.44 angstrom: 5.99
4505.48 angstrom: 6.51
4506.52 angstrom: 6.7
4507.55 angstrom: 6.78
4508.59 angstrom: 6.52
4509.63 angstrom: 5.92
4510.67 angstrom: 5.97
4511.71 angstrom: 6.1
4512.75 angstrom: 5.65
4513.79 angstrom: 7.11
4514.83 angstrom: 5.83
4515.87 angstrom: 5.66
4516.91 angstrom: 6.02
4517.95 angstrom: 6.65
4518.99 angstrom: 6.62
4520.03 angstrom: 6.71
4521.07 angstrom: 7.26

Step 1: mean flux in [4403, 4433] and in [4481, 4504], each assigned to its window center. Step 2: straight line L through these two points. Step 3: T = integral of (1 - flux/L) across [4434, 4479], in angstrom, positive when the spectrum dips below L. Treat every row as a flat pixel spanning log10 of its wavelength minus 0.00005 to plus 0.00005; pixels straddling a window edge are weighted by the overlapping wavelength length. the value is 2.3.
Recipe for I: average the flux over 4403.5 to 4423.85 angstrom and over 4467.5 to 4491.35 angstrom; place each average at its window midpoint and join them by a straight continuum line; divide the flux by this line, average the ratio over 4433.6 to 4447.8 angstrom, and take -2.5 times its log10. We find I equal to 0.04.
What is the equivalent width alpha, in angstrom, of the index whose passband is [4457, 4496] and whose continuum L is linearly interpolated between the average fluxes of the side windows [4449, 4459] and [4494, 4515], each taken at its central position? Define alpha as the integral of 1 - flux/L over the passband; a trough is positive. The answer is 0.8 angstrom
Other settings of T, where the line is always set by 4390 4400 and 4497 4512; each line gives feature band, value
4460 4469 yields 0.7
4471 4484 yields 0.1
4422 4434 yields -0.8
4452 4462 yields 0.4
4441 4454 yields -0.3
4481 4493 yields 0.5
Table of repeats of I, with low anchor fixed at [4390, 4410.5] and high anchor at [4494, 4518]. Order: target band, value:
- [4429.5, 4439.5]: -0.021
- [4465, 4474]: 0.017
